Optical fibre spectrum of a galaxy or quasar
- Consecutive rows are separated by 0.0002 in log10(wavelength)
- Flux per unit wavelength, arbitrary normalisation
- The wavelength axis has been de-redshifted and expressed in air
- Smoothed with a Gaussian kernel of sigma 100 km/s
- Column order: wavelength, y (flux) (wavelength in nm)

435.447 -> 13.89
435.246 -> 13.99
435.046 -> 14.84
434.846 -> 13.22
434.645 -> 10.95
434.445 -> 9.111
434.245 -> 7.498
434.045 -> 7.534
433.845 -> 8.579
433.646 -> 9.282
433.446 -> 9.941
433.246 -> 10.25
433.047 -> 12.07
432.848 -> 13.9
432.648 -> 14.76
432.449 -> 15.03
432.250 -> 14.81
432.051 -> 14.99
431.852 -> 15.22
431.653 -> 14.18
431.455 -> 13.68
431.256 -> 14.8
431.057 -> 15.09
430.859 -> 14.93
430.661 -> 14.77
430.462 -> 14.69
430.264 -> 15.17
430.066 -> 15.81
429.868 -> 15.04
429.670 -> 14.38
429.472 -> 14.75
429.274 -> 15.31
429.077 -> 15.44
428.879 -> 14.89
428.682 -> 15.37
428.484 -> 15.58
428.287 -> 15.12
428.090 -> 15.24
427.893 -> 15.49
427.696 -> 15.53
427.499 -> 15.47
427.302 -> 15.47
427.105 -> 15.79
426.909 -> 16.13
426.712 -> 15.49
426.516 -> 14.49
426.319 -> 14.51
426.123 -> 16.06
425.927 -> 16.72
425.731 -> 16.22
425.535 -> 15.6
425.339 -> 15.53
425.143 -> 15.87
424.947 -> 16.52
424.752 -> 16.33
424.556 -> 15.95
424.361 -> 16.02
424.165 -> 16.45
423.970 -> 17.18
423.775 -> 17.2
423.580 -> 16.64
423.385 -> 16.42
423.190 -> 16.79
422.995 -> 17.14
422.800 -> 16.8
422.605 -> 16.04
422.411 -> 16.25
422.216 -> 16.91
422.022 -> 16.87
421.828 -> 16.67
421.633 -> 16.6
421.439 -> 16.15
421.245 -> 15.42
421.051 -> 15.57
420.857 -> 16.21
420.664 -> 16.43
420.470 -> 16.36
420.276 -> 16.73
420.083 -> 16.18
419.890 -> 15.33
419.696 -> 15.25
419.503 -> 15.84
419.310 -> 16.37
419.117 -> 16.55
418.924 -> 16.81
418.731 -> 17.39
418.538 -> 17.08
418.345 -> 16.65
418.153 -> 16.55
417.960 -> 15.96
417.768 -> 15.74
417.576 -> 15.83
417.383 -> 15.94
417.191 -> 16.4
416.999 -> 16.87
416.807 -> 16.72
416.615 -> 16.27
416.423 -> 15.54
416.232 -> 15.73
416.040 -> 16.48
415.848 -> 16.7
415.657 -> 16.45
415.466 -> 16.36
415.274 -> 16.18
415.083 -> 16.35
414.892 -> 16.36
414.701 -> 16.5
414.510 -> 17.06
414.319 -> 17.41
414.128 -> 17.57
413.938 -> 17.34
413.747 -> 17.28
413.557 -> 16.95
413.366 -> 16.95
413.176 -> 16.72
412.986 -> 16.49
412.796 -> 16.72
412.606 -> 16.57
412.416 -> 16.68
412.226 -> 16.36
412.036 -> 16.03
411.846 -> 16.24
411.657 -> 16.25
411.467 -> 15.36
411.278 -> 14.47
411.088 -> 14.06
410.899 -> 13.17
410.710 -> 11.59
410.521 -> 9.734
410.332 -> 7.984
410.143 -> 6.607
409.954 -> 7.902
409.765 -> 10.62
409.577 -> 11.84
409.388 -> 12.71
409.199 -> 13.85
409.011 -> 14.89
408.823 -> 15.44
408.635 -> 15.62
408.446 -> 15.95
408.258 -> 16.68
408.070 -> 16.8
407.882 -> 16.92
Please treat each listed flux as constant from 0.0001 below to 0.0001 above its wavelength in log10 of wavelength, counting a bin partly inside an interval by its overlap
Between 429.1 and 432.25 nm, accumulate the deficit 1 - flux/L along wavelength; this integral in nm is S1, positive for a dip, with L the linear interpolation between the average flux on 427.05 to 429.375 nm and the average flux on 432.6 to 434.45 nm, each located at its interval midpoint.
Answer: -0.469 nm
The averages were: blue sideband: 15.4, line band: 14.9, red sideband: 10.2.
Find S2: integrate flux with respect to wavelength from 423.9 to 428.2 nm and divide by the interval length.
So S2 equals 15.8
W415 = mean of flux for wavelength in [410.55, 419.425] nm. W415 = 16.2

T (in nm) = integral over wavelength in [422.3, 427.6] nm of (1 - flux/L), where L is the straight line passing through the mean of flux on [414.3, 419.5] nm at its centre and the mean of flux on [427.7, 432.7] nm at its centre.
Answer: -0.19 nm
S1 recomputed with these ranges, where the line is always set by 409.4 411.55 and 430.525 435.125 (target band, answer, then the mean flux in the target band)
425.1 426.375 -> -0.38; 15.8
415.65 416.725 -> -0.43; 16.2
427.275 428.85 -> -0.39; 15.4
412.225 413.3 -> -0.49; 16.6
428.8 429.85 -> -0.22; 15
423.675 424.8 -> -0.42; 16.5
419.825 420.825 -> -0.37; 16.2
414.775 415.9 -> -0.47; 16.4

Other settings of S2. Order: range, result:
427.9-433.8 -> 14.3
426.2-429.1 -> 15.3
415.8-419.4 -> 16.4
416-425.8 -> 16.3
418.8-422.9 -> 16.3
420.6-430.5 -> 15.9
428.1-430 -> 15.1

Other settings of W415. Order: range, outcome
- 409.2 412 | 12.2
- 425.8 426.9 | 15.5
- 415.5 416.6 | 16.2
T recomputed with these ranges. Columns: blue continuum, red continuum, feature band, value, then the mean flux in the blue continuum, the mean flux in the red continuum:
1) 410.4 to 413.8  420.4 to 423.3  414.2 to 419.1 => -0.19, 15.3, 16.4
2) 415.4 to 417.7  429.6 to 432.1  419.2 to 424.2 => -0.20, 16.3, 14.8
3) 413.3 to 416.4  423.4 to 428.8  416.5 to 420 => 0.03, 16.7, 15.9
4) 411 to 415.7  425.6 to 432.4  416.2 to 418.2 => 0.00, 16.4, 15.2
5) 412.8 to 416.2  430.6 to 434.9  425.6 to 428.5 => -0.37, 16.8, 12.4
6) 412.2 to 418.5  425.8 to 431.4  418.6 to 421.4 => -0.02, 16.5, 15.3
